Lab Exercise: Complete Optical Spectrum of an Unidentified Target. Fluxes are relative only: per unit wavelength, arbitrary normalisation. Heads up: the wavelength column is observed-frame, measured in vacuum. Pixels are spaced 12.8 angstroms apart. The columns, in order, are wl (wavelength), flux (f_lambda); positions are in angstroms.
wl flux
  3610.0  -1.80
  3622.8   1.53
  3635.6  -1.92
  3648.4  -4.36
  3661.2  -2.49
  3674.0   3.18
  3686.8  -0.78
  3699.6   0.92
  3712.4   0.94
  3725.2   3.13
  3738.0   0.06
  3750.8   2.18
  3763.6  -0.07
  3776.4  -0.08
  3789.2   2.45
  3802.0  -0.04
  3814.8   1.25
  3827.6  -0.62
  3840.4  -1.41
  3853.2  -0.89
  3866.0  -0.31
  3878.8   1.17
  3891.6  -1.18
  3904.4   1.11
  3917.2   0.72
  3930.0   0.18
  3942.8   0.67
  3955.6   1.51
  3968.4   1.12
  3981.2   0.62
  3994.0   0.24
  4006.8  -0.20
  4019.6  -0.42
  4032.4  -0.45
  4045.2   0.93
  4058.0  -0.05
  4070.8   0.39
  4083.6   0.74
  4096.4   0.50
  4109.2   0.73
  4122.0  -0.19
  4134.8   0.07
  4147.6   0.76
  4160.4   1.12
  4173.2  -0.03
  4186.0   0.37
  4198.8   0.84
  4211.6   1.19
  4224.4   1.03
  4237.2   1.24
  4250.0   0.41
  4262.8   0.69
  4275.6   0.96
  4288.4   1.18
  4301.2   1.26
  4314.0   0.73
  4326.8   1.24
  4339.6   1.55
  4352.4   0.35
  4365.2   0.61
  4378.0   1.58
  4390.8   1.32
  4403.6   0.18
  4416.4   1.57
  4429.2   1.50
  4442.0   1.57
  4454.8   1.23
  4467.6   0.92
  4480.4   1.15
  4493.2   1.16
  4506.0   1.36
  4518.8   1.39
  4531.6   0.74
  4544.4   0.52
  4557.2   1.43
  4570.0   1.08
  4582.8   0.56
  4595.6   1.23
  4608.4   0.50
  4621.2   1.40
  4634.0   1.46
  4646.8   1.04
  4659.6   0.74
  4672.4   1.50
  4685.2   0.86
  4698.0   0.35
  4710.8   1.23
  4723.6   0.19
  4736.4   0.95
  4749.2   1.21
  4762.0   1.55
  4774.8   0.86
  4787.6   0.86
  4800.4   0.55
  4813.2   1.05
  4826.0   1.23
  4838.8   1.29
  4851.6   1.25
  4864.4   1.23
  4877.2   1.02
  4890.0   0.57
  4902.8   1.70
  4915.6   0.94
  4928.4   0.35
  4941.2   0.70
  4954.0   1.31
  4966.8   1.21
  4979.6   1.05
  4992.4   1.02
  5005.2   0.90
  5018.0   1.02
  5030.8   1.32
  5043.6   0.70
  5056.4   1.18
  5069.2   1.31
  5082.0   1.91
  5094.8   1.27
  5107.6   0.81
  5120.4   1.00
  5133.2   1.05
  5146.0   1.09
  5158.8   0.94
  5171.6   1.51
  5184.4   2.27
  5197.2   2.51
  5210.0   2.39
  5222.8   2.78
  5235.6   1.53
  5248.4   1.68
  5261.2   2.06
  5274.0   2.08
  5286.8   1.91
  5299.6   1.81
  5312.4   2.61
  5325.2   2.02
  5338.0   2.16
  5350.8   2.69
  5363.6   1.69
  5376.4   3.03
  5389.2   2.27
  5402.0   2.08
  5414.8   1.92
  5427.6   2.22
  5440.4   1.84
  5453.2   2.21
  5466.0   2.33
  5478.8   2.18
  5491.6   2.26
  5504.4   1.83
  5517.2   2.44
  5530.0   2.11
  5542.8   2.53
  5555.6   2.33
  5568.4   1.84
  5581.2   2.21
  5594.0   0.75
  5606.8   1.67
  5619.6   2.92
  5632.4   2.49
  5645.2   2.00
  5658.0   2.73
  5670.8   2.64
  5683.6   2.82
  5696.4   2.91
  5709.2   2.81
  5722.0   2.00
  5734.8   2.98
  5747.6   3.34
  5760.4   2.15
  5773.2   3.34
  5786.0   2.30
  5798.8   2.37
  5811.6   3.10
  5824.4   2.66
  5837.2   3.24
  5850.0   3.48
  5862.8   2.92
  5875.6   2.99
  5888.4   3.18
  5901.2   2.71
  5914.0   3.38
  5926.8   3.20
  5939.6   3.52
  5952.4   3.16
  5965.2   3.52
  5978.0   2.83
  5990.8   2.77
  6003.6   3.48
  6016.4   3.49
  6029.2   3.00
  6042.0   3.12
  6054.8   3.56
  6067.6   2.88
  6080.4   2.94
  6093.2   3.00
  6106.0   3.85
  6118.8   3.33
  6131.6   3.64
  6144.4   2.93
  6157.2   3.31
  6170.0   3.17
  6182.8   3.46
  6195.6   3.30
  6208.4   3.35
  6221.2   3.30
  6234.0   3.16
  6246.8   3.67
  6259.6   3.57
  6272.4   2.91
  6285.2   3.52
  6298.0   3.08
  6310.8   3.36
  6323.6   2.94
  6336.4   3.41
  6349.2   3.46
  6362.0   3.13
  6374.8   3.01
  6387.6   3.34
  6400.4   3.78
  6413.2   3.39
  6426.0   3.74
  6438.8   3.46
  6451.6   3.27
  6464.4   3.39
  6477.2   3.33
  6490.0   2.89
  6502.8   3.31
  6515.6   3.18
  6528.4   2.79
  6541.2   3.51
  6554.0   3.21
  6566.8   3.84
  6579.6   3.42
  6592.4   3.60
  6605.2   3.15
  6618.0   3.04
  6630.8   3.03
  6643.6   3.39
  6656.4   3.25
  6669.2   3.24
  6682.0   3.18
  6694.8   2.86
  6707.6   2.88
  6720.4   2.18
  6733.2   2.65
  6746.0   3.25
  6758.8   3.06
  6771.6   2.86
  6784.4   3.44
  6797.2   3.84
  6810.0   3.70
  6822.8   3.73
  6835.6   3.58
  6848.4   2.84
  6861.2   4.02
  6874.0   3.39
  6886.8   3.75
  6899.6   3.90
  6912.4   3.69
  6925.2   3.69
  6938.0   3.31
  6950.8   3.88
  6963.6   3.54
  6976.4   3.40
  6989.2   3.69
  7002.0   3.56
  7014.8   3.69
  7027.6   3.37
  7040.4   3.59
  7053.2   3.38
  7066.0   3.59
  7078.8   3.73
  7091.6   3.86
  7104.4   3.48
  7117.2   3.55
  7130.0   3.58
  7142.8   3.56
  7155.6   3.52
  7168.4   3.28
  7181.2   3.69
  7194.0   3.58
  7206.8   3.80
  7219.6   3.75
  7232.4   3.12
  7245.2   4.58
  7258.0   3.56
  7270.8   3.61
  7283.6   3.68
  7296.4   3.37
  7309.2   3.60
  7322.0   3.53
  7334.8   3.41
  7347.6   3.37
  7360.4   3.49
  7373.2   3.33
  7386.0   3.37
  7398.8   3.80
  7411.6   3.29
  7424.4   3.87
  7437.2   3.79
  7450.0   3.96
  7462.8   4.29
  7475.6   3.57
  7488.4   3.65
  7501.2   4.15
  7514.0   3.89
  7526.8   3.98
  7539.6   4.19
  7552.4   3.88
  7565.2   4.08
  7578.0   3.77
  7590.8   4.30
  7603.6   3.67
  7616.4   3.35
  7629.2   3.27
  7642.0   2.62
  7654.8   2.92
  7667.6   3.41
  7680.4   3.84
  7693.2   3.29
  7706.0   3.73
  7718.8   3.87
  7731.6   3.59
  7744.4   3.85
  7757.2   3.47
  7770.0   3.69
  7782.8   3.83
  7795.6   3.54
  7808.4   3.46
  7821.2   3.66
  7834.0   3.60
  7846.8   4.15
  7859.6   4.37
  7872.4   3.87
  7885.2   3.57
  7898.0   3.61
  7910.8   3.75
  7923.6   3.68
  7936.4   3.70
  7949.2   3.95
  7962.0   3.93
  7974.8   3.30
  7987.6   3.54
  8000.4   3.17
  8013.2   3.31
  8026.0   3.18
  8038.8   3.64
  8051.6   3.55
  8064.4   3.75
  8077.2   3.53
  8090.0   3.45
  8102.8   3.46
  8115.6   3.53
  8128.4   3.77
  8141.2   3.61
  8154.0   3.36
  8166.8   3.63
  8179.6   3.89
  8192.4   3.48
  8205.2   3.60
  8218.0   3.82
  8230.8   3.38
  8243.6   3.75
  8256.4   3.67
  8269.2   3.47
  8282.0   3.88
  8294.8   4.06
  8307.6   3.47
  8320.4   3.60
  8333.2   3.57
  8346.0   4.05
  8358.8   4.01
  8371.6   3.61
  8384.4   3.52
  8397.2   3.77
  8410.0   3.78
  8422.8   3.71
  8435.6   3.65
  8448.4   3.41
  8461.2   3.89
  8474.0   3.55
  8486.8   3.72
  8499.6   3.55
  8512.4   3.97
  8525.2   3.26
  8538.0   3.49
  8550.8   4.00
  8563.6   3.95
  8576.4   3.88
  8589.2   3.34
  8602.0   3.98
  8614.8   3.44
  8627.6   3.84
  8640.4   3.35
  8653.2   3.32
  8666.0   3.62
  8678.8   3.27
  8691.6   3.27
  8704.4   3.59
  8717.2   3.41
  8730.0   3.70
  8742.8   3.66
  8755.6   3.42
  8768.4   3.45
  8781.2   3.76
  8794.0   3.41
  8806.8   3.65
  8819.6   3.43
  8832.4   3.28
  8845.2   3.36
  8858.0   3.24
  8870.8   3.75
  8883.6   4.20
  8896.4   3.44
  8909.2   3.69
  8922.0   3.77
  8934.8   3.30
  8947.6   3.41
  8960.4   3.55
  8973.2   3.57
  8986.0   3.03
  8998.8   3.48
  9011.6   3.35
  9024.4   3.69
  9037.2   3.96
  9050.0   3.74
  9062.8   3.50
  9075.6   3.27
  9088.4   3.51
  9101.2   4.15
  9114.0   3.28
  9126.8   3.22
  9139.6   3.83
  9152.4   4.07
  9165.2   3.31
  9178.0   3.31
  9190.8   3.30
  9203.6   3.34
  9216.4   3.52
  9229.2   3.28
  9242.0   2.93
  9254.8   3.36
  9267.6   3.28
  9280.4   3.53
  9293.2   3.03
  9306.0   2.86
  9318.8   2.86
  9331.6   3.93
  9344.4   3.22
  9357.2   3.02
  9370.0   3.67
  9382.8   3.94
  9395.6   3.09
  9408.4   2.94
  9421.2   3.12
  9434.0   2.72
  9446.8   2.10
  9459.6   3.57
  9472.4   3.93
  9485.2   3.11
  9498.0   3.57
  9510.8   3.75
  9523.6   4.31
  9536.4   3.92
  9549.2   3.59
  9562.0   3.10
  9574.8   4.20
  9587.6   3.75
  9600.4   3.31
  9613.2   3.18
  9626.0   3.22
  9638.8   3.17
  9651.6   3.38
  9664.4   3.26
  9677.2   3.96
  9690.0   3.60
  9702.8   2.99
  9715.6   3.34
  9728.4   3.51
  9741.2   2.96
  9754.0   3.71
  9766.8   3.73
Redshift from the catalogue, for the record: 0.299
